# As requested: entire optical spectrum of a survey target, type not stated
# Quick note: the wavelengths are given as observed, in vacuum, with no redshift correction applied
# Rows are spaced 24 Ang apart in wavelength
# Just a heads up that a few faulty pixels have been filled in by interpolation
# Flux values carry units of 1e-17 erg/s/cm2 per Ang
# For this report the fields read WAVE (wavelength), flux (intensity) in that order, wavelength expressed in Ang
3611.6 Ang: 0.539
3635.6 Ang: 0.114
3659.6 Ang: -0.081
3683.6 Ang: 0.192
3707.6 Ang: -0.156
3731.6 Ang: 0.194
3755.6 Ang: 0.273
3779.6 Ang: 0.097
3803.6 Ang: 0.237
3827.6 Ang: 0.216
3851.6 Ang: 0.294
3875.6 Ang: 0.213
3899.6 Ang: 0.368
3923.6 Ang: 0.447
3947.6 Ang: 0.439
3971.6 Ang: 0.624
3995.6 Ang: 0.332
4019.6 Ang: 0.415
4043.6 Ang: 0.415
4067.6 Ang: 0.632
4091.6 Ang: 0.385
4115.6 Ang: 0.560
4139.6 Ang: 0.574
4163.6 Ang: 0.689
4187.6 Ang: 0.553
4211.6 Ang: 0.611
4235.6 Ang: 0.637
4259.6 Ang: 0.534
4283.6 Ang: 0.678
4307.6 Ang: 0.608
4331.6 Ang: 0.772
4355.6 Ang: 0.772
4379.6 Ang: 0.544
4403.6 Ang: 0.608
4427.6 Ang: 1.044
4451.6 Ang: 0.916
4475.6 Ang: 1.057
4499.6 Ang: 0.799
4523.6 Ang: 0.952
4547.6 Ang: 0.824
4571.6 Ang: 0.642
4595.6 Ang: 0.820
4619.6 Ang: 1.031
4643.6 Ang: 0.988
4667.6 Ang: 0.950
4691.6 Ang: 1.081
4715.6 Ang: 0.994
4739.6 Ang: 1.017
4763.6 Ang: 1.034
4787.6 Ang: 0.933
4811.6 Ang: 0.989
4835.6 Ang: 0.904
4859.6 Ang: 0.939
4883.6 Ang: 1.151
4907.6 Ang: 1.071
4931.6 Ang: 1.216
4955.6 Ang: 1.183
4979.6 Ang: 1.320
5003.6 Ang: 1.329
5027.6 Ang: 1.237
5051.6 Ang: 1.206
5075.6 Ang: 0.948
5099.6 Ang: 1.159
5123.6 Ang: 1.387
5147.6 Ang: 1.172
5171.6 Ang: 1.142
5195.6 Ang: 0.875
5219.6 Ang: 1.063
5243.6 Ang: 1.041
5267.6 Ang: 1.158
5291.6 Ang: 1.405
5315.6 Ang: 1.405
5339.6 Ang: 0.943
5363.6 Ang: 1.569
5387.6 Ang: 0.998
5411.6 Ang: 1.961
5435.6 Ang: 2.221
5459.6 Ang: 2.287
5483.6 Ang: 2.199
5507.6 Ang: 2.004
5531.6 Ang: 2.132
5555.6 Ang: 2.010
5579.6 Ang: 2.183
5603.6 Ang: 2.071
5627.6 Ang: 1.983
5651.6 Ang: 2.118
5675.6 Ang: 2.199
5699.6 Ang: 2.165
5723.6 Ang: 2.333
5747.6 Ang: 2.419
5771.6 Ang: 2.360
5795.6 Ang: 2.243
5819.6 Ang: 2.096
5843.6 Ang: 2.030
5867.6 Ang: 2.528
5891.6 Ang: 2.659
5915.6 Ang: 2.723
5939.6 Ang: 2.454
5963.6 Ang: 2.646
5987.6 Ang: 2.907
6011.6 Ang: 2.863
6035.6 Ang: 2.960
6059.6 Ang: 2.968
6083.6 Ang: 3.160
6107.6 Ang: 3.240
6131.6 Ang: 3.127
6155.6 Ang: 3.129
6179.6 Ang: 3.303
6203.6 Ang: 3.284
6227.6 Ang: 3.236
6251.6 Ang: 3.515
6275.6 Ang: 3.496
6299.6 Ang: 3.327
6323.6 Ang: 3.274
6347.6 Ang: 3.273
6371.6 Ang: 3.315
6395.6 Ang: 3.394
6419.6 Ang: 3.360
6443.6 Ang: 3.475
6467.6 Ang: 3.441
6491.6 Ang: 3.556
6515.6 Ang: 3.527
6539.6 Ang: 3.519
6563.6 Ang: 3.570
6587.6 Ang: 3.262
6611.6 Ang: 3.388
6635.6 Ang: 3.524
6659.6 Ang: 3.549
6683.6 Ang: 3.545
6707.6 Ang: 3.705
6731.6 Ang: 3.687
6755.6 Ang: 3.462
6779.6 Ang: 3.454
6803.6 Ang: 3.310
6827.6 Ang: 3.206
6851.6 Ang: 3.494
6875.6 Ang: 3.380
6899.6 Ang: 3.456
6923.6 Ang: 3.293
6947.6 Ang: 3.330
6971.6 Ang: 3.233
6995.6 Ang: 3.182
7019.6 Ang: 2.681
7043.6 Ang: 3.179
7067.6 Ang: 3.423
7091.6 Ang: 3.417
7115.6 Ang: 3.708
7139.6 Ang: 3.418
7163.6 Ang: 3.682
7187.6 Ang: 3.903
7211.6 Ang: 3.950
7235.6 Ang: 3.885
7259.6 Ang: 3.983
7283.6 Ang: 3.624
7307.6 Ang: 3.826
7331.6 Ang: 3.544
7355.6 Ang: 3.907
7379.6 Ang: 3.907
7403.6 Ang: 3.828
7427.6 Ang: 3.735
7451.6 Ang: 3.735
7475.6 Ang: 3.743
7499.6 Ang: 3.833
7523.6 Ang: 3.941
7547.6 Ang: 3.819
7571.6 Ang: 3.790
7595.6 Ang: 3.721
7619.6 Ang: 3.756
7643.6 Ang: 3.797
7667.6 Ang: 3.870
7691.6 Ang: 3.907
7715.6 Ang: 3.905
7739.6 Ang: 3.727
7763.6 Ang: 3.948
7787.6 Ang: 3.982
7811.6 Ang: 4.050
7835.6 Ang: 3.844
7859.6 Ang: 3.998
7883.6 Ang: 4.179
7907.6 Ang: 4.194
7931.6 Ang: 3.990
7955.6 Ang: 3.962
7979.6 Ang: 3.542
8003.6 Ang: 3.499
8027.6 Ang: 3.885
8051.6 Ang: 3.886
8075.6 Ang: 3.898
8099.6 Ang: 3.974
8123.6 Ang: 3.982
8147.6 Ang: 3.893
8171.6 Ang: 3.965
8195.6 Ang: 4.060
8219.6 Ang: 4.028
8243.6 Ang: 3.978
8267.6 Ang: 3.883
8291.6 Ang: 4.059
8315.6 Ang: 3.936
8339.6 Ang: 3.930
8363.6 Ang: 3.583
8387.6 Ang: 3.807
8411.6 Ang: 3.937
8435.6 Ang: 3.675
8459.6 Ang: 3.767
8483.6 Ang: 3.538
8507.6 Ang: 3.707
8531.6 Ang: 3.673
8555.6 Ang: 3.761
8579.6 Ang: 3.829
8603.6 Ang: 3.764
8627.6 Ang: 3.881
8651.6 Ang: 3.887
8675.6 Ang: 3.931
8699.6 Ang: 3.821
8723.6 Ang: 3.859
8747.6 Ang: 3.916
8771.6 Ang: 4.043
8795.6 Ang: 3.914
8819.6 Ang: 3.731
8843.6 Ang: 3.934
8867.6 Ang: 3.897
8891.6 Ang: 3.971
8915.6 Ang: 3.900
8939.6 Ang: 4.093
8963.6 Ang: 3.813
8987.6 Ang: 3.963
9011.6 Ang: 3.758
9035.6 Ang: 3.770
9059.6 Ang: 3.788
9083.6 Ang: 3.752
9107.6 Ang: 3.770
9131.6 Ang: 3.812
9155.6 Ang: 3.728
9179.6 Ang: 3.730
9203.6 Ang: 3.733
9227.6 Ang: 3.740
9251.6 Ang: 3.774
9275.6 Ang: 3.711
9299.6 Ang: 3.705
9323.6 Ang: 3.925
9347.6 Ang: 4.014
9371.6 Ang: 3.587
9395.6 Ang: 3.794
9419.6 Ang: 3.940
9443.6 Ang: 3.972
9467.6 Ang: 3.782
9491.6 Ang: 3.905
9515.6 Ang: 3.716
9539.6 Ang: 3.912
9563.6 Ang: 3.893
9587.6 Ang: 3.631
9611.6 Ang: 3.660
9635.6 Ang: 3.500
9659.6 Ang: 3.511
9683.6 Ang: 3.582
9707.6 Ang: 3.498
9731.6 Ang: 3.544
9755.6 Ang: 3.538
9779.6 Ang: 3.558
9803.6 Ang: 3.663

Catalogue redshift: 0.356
